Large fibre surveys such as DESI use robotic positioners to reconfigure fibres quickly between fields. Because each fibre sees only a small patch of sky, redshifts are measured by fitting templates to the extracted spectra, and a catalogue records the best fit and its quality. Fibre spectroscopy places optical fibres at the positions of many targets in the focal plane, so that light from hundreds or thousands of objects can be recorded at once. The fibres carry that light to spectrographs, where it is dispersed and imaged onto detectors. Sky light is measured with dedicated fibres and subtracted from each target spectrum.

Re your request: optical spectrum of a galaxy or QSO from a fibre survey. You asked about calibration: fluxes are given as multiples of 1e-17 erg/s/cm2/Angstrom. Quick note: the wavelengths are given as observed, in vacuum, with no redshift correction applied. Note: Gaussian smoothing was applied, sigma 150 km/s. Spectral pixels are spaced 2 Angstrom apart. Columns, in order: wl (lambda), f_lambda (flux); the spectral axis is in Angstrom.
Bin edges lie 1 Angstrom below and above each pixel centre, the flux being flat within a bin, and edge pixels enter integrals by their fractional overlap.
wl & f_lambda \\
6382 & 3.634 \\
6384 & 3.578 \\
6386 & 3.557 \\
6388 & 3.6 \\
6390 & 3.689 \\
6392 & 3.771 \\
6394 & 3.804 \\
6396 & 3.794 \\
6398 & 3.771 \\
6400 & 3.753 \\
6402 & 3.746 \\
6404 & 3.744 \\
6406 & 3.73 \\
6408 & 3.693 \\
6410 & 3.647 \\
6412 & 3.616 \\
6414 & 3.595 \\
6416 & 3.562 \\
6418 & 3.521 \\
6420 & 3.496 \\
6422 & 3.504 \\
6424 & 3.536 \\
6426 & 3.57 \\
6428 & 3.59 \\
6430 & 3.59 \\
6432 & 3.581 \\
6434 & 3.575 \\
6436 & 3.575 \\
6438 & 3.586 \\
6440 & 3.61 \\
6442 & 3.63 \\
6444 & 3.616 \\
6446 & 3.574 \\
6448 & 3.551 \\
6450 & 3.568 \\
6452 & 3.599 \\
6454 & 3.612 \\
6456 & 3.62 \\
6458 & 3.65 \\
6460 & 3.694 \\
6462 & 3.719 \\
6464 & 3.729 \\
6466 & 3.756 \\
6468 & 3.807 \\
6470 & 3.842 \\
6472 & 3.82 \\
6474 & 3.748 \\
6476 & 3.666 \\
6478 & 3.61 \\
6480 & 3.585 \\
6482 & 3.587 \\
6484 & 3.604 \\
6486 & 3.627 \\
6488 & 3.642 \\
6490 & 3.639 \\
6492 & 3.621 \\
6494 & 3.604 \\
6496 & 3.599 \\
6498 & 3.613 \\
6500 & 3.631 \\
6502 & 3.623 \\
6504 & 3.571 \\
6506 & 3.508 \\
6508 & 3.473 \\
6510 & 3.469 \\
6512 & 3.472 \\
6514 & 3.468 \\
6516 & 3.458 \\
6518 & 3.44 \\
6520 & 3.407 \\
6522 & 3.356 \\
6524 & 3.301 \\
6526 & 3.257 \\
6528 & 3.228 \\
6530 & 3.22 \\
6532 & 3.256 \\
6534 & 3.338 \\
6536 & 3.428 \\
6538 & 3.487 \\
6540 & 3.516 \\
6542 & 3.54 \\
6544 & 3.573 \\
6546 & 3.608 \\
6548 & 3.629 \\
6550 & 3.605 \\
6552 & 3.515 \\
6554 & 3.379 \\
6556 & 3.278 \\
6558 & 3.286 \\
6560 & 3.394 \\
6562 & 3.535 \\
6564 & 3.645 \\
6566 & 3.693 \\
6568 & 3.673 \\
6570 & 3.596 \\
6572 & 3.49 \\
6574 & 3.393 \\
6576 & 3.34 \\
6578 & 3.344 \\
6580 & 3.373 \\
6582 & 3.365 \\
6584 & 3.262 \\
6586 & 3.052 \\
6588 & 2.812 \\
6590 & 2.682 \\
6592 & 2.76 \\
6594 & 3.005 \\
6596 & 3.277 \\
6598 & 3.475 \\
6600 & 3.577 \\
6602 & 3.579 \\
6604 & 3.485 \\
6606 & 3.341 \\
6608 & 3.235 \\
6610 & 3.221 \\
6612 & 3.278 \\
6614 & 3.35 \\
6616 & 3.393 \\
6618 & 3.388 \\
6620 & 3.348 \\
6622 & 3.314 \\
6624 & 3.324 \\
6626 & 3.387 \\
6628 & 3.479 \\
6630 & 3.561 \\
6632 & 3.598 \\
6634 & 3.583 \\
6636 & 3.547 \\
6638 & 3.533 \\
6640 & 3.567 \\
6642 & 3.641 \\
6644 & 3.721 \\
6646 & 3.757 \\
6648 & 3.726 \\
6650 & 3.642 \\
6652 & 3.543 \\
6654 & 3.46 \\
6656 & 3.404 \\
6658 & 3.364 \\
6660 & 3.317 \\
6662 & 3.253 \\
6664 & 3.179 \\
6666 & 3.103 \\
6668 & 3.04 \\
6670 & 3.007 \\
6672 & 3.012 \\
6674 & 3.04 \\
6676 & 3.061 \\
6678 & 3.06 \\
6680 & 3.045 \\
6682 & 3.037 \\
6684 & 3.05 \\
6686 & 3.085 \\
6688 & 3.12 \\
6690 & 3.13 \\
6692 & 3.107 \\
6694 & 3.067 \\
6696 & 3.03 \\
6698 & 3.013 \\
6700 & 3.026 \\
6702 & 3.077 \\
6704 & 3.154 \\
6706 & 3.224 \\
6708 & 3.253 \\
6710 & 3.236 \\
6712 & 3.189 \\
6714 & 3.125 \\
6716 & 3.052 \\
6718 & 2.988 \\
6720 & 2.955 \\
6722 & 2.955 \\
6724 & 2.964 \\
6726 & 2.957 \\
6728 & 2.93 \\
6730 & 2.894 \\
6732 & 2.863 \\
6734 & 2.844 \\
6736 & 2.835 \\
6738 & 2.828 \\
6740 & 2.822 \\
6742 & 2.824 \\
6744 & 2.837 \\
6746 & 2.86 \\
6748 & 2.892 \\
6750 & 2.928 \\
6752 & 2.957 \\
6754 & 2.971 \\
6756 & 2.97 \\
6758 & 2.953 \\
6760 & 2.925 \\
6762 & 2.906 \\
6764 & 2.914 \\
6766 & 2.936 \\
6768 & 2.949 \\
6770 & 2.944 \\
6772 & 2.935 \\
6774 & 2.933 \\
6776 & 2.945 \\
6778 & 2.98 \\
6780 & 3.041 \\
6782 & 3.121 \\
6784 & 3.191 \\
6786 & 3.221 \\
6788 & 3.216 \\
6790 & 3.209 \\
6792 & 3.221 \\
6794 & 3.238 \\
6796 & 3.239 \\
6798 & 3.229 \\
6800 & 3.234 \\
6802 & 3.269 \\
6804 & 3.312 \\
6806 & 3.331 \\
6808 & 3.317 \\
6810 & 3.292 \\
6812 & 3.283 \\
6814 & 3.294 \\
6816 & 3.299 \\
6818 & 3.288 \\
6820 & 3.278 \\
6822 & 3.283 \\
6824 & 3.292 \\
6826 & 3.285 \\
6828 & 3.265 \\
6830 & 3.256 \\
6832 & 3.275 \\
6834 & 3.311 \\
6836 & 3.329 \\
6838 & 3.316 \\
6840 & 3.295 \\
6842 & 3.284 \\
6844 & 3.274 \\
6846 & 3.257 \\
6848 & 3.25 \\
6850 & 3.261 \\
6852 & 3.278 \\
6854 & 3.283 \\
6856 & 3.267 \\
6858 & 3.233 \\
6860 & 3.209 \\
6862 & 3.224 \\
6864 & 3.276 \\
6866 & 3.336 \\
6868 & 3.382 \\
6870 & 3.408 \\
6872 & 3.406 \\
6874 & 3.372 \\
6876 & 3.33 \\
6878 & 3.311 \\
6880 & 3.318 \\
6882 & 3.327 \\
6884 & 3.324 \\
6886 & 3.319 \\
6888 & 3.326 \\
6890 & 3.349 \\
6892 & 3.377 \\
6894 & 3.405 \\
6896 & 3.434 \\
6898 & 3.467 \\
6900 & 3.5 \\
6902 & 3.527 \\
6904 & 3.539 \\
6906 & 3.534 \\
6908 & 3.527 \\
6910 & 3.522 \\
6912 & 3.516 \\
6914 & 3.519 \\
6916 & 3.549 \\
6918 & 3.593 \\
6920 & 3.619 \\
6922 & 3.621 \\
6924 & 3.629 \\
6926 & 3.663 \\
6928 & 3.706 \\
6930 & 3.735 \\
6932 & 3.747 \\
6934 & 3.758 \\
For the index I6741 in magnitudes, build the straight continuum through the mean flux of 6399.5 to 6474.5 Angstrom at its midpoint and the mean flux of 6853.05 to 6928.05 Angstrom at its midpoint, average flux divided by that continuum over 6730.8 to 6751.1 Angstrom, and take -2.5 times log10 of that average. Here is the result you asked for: 0.22 mag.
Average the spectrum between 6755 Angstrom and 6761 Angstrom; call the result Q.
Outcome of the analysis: 2.95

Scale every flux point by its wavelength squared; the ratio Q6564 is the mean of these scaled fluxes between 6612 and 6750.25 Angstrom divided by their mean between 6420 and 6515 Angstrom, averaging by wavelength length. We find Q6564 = 0.94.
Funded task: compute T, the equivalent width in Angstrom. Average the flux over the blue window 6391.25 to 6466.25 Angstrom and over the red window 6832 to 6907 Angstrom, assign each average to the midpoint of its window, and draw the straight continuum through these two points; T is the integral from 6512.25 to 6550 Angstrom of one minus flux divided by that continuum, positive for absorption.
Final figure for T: 1.5 Angstrom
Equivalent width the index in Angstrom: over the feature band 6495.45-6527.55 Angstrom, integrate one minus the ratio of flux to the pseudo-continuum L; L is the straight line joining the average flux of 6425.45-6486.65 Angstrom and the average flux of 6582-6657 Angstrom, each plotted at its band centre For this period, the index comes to 0.76 Angstrom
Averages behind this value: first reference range 3.64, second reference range 3.39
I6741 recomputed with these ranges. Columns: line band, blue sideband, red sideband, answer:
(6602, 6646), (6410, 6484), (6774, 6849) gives -0.005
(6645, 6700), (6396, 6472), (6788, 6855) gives 0.069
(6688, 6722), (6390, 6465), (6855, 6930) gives 0.138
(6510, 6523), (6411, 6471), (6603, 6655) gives 0.039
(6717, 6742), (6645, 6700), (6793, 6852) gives 0.119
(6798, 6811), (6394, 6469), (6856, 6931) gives 0.062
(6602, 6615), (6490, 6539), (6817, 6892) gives 0.024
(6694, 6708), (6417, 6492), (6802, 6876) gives 0.106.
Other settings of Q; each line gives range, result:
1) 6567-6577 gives 3.5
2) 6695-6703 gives 3.04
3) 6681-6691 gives 3.08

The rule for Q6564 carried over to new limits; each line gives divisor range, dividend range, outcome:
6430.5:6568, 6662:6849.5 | 0.94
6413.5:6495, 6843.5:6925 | 1.07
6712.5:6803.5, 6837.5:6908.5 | 1.15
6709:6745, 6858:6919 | 1.21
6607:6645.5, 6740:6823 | 0.94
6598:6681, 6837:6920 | 1.07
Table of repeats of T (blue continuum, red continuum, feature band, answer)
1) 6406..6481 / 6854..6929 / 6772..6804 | 3.0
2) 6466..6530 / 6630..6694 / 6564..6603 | 1.3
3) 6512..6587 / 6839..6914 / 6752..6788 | 4.1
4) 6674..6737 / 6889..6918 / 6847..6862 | 0.6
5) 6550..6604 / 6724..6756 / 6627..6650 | -3.2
